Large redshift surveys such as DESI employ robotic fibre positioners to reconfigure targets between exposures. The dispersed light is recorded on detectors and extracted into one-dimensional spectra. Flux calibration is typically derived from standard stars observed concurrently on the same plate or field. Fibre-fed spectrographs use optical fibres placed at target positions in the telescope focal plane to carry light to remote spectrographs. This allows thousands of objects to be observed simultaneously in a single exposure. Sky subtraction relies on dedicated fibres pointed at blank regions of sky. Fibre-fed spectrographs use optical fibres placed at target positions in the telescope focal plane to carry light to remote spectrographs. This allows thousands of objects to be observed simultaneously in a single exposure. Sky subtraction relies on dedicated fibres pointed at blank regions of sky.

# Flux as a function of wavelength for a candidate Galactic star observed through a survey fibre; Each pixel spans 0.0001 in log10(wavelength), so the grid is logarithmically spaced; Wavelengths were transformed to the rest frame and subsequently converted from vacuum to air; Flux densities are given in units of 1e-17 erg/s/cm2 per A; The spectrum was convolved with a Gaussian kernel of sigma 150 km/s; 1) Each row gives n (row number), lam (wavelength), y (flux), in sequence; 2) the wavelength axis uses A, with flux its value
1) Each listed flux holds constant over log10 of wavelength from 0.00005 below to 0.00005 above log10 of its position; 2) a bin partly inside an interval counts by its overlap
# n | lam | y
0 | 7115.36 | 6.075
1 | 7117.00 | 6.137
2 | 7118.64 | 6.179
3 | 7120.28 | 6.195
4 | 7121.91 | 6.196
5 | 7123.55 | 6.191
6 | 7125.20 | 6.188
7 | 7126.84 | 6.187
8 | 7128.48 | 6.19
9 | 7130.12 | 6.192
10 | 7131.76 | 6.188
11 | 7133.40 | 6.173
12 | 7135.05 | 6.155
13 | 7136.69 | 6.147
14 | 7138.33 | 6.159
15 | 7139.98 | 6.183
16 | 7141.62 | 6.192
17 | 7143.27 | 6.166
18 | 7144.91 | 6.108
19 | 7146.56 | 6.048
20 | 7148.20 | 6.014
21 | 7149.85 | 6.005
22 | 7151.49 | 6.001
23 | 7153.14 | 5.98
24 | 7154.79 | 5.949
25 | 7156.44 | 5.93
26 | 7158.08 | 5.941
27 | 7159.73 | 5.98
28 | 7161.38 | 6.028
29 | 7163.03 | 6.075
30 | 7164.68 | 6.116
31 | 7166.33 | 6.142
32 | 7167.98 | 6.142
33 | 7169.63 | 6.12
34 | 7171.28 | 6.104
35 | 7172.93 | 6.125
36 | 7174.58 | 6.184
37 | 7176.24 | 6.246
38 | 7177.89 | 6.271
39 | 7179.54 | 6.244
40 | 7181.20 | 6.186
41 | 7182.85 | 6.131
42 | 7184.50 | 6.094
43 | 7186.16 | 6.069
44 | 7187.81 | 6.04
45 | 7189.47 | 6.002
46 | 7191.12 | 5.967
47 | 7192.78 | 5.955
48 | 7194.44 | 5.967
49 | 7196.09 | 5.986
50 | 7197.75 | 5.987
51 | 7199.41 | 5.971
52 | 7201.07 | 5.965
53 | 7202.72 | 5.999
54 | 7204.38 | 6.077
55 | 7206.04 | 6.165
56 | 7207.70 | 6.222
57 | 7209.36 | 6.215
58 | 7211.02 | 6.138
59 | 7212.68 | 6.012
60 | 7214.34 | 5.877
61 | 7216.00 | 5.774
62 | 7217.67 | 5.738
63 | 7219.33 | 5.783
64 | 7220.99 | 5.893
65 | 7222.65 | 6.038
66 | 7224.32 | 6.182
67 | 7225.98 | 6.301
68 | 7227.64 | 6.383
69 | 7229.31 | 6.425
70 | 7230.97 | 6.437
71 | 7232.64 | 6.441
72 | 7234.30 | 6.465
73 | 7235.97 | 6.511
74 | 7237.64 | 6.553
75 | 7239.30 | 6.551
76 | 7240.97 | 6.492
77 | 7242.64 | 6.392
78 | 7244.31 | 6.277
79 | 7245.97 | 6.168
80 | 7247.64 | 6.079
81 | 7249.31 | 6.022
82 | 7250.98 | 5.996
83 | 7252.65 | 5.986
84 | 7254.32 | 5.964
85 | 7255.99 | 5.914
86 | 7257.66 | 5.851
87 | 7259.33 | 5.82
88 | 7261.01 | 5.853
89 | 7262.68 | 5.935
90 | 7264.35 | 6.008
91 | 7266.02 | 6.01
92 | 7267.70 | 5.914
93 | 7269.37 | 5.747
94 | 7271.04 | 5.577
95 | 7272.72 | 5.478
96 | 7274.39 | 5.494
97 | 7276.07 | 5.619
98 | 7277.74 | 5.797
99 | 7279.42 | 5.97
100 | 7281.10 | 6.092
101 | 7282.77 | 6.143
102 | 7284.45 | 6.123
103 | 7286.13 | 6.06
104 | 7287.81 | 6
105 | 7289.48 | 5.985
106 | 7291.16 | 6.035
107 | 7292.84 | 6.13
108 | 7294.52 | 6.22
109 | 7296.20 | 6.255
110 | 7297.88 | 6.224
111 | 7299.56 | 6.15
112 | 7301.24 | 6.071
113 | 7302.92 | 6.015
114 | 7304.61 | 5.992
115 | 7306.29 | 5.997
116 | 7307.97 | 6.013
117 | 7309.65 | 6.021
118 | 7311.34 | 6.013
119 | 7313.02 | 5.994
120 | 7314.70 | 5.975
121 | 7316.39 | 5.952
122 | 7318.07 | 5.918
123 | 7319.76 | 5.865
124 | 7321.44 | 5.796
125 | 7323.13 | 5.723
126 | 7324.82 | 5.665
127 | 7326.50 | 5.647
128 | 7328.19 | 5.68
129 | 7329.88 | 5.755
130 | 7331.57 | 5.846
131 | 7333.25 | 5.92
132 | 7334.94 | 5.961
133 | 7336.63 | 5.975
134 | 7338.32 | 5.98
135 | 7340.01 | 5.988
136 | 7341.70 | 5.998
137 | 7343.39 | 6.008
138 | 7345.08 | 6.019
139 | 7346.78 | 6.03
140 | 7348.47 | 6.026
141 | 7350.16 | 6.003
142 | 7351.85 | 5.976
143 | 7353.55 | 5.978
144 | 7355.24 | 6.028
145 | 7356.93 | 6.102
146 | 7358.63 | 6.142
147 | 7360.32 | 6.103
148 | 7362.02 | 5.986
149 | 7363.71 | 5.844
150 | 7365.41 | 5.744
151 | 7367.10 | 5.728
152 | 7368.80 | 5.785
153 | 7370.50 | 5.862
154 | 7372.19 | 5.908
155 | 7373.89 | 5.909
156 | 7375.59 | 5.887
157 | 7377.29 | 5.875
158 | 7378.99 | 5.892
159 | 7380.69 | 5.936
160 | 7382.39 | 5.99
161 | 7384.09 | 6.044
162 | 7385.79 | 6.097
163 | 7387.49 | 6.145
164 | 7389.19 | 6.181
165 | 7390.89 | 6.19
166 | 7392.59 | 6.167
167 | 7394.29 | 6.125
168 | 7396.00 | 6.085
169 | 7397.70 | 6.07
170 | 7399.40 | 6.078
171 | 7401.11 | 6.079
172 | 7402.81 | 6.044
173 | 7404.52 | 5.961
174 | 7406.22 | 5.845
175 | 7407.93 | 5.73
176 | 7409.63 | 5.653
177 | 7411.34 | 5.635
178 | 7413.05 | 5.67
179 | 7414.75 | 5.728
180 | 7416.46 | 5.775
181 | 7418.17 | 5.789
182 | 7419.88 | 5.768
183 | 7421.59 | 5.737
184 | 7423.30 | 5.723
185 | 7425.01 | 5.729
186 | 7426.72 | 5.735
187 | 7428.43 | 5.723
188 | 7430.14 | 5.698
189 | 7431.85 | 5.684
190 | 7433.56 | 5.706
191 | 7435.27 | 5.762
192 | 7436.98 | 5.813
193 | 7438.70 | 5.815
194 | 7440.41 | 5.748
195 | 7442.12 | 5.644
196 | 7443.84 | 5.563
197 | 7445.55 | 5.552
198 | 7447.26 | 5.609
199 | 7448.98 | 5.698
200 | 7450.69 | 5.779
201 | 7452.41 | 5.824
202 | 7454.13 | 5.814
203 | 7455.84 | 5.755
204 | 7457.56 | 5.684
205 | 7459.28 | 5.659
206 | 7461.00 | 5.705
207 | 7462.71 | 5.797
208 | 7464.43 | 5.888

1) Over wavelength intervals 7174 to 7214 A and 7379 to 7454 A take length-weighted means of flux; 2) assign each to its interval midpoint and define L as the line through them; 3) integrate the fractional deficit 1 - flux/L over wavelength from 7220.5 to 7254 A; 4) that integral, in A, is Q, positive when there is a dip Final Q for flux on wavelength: -1.3 A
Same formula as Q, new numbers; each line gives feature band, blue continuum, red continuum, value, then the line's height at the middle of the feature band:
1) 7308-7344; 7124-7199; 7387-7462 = 0.2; 5.92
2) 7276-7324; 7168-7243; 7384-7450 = 0.0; 6.01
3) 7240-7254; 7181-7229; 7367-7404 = -0.3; 6.03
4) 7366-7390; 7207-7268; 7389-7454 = -0.2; 5.89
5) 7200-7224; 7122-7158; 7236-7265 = 0.5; 6.12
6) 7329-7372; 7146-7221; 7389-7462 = -0.5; 5.88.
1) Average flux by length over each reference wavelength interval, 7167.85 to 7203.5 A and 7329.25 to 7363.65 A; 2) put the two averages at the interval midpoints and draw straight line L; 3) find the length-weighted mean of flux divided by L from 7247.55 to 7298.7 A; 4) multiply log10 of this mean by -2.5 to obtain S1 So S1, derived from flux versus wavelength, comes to 0.02 mag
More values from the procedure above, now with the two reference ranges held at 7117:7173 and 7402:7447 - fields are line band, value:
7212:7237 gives -0.03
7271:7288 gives 0.01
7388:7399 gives -0.07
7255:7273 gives 0.02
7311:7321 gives -0.01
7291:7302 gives -0.05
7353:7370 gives -0.02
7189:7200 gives 0.01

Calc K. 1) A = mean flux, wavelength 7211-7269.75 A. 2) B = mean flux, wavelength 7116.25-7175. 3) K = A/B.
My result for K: 1.00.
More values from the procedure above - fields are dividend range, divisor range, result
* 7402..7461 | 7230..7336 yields 0.95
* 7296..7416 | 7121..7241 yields 0.97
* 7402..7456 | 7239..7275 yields 0.96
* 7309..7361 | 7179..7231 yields 0.98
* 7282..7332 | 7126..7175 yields 0.98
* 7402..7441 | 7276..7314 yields 0.95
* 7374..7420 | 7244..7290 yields 1.00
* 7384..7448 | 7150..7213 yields 0.96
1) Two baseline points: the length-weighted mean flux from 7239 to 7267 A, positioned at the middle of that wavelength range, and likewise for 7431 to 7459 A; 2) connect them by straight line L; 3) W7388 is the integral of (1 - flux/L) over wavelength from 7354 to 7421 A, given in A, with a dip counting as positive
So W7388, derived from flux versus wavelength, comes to -1.4 A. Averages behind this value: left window 6.07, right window 5.71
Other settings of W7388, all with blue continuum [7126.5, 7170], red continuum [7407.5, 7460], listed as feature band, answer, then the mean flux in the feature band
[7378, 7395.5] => -0.9 A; 6.08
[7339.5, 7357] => -0.5 A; 6.01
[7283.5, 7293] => -0.2 A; 6.05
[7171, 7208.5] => -0.3 A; 6.08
